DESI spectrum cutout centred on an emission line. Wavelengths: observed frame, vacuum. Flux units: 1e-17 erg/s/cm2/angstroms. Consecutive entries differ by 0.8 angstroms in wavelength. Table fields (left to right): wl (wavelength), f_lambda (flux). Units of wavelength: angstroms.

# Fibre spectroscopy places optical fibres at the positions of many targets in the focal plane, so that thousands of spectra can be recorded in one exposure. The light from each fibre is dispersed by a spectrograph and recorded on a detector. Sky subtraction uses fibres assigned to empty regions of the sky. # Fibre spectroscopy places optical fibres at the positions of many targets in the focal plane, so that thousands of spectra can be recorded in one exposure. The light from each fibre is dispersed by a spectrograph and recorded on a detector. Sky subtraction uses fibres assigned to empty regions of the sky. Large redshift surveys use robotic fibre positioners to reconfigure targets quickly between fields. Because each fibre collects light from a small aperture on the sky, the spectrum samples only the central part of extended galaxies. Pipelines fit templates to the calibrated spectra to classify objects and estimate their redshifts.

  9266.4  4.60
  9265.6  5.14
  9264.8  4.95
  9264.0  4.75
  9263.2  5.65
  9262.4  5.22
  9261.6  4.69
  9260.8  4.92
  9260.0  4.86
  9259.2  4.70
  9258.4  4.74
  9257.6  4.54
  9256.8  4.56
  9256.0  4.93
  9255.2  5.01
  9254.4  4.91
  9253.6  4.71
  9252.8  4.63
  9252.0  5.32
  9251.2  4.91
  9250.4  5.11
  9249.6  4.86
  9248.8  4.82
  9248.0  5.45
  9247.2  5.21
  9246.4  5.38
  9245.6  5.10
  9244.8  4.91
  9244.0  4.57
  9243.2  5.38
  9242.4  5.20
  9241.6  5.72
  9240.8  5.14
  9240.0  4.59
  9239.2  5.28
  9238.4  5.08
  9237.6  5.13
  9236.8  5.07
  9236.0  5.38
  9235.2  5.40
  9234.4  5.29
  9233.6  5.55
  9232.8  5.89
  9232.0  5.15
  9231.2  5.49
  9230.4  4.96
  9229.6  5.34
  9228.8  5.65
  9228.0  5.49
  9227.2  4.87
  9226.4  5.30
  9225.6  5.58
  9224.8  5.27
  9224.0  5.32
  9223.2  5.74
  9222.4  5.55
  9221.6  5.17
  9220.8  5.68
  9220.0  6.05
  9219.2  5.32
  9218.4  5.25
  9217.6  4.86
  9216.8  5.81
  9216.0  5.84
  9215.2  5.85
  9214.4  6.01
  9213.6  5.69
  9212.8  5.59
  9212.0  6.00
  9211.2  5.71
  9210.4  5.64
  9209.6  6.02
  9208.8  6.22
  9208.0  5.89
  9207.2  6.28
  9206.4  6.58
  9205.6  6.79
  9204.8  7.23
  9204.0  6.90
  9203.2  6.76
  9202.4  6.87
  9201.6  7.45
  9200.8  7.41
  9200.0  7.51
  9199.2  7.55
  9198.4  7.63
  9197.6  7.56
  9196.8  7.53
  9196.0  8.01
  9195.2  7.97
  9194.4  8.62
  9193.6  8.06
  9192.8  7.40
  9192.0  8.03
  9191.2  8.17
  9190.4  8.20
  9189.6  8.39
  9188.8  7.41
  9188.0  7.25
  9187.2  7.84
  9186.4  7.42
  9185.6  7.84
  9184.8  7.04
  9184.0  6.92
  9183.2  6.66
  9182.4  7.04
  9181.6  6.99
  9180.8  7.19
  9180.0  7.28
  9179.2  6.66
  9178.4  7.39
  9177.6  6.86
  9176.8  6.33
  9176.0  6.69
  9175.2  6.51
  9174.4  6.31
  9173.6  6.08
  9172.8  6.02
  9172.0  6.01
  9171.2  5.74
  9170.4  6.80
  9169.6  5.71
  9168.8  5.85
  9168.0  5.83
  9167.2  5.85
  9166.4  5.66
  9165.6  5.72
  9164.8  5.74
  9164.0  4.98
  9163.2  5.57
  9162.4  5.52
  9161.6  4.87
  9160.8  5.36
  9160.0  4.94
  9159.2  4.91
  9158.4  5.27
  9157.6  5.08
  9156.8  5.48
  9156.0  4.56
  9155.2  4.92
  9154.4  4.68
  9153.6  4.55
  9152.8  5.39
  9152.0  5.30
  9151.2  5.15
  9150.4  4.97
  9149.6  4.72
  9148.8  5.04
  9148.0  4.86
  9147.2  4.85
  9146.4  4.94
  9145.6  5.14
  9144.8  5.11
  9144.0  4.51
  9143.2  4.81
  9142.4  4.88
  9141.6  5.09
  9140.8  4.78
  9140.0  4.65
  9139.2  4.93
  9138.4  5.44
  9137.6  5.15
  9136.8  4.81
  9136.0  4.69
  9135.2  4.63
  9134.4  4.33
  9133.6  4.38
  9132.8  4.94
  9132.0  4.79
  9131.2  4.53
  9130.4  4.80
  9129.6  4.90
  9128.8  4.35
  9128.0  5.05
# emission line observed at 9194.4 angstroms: [O III] 5007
